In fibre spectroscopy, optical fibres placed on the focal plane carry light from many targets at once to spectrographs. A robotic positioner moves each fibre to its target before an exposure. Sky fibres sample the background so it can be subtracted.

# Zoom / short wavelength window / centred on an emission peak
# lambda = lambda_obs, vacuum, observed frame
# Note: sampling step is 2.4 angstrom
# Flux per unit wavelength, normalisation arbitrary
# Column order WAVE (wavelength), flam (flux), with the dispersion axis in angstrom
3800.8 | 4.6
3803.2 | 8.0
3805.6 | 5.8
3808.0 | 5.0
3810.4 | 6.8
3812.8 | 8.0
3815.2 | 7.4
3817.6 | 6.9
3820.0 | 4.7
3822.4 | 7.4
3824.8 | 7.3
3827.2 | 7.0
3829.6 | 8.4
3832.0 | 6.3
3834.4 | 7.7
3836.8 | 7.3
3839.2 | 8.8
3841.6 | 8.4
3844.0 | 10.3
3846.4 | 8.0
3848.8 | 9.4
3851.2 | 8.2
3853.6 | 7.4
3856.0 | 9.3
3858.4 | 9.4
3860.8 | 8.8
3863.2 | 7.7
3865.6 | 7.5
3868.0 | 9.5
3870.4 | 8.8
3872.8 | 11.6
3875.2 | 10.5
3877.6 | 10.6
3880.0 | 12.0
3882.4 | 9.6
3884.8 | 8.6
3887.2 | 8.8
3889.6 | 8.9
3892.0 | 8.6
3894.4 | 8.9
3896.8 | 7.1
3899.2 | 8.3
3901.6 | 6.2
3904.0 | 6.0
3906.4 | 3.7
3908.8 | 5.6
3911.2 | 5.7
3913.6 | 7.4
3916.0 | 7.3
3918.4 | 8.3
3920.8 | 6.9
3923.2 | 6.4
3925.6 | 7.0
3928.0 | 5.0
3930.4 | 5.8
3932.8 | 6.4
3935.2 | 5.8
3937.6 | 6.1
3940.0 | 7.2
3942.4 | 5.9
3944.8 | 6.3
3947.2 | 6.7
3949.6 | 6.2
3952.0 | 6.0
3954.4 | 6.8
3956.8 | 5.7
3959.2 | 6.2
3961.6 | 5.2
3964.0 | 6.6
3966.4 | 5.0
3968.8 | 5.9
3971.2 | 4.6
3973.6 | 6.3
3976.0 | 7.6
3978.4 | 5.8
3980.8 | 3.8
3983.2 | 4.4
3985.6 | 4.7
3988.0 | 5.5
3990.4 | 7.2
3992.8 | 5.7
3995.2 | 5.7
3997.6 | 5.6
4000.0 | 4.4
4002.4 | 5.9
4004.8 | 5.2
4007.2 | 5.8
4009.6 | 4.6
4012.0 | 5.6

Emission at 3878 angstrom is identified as C III] 1909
